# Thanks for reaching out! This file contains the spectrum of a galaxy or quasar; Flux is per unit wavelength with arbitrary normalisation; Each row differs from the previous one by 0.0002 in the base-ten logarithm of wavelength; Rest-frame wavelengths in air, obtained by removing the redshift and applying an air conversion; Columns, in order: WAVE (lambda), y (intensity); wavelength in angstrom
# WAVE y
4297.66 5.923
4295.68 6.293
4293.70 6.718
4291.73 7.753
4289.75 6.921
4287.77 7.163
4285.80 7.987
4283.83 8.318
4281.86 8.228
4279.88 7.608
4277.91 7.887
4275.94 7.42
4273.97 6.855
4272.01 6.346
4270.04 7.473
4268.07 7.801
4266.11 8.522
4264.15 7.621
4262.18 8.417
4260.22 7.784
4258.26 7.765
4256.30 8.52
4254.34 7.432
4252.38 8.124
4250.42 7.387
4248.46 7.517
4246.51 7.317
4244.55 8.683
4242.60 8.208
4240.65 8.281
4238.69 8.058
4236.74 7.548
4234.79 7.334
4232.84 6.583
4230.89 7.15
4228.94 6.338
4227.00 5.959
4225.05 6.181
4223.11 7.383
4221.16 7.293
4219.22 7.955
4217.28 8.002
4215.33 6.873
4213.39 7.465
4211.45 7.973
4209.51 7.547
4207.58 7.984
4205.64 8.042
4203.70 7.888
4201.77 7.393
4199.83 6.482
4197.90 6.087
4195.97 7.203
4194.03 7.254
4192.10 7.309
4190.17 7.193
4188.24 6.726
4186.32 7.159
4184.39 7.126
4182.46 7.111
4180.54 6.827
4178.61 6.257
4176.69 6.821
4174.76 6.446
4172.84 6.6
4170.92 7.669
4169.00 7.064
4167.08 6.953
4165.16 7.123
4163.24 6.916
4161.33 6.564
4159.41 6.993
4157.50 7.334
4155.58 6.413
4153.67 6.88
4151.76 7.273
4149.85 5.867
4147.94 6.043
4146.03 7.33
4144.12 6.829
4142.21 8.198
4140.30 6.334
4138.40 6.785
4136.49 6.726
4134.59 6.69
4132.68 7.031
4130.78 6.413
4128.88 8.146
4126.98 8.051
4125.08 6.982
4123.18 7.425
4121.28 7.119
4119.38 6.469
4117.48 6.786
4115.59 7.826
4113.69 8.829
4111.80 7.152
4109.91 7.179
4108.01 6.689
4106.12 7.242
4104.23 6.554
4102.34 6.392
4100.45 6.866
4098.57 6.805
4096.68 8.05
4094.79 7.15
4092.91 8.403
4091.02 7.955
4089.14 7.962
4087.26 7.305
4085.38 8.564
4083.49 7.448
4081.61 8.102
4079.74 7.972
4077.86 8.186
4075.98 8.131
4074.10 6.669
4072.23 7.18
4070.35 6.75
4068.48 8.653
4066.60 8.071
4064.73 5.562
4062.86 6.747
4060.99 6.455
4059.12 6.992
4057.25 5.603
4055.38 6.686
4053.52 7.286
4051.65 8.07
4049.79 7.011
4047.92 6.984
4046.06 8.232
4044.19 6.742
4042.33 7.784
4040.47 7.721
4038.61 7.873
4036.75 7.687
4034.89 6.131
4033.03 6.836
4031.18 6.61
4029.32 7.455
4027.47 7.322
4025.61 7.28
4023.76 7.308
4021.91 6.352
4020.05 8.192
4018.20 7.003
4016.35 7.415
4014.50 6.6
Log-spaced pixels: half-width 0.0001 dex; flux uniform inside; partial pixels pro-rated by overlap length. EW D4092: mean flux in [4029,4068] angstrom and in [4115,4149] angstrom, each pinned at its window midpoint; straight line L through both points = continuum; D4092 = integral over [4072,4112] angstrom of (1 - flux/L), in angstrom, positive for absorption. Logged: -2.23 angstrom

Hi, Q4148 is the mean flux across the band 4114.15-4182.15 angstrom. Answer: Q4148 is 6.96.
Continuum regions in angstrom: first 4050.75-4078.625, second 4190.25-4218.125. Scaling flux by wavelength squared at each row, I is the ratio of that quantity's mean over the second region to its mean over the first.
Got 1.11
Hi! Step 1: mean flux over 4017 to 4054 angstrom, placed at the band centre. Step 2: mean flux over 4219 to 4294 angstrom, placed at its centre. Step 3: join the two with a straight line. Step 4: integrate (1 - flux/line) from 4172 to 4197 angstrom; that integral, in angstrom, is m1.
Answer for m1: 1.8 angstrom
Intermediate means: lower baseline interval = 7.29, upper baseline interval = 7.54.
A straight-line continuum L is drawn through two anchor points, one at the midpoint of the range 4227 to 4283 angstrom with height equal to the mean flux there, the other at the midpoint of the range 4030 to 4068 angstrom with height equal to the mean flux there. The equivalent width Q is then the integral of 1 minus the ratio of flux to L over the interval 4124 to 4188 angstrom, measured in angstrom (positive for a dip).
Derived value 3.67 angstrom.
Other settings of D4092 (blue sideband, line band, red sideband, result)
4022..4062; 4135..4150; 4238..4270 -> 1.4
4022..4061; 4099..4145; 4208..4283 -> 1.2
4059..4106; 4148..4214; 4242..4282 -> 4.8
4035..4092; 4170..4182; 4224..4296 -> 1.1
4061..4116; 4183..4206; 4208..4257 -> 1.1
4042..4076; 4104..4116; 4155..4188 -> -0.6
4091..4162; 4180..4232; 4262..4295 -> 1.1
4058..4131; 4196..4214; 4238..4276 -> 0.6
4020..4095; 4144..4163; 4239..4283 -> 2.0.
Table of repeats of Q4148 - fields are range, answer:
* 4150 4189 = 6.89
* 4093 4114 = 7.18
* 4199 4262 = 7.53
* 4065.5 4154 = 7.31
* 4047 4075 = 6.98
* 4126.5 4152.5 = 6.96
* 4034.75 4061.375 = 7.19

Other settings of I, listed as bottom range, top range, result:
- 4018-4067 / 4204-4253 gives 1.15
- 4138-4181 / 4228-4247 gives 1.15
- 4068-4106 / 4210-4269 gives 1.08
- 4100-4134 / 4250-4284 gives 1.16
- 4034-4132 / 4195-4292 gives 1.11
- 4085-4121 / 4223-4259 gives 1.08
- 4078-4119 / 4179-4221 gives 1.02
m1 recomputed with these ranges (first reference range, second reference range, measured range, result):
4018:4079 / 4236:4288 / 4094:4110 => 0.8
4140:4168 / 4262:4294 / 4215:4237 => 0.8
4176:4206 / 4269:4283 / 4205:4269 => -3.2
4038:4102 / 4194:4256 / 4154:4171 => 1.0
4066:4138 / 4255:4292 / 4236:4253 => -0.6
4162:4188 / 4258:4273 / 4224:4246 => 0.4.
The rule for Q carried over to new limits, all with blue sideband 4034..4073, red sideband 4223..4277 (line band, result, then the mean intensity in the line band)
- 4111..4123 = -0.2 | 7.37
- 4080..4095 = -1.4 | 7.91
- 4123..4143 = 0.4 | 7.14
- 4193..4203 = 0.7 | 6.91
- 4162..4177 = 0.8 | 6.95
